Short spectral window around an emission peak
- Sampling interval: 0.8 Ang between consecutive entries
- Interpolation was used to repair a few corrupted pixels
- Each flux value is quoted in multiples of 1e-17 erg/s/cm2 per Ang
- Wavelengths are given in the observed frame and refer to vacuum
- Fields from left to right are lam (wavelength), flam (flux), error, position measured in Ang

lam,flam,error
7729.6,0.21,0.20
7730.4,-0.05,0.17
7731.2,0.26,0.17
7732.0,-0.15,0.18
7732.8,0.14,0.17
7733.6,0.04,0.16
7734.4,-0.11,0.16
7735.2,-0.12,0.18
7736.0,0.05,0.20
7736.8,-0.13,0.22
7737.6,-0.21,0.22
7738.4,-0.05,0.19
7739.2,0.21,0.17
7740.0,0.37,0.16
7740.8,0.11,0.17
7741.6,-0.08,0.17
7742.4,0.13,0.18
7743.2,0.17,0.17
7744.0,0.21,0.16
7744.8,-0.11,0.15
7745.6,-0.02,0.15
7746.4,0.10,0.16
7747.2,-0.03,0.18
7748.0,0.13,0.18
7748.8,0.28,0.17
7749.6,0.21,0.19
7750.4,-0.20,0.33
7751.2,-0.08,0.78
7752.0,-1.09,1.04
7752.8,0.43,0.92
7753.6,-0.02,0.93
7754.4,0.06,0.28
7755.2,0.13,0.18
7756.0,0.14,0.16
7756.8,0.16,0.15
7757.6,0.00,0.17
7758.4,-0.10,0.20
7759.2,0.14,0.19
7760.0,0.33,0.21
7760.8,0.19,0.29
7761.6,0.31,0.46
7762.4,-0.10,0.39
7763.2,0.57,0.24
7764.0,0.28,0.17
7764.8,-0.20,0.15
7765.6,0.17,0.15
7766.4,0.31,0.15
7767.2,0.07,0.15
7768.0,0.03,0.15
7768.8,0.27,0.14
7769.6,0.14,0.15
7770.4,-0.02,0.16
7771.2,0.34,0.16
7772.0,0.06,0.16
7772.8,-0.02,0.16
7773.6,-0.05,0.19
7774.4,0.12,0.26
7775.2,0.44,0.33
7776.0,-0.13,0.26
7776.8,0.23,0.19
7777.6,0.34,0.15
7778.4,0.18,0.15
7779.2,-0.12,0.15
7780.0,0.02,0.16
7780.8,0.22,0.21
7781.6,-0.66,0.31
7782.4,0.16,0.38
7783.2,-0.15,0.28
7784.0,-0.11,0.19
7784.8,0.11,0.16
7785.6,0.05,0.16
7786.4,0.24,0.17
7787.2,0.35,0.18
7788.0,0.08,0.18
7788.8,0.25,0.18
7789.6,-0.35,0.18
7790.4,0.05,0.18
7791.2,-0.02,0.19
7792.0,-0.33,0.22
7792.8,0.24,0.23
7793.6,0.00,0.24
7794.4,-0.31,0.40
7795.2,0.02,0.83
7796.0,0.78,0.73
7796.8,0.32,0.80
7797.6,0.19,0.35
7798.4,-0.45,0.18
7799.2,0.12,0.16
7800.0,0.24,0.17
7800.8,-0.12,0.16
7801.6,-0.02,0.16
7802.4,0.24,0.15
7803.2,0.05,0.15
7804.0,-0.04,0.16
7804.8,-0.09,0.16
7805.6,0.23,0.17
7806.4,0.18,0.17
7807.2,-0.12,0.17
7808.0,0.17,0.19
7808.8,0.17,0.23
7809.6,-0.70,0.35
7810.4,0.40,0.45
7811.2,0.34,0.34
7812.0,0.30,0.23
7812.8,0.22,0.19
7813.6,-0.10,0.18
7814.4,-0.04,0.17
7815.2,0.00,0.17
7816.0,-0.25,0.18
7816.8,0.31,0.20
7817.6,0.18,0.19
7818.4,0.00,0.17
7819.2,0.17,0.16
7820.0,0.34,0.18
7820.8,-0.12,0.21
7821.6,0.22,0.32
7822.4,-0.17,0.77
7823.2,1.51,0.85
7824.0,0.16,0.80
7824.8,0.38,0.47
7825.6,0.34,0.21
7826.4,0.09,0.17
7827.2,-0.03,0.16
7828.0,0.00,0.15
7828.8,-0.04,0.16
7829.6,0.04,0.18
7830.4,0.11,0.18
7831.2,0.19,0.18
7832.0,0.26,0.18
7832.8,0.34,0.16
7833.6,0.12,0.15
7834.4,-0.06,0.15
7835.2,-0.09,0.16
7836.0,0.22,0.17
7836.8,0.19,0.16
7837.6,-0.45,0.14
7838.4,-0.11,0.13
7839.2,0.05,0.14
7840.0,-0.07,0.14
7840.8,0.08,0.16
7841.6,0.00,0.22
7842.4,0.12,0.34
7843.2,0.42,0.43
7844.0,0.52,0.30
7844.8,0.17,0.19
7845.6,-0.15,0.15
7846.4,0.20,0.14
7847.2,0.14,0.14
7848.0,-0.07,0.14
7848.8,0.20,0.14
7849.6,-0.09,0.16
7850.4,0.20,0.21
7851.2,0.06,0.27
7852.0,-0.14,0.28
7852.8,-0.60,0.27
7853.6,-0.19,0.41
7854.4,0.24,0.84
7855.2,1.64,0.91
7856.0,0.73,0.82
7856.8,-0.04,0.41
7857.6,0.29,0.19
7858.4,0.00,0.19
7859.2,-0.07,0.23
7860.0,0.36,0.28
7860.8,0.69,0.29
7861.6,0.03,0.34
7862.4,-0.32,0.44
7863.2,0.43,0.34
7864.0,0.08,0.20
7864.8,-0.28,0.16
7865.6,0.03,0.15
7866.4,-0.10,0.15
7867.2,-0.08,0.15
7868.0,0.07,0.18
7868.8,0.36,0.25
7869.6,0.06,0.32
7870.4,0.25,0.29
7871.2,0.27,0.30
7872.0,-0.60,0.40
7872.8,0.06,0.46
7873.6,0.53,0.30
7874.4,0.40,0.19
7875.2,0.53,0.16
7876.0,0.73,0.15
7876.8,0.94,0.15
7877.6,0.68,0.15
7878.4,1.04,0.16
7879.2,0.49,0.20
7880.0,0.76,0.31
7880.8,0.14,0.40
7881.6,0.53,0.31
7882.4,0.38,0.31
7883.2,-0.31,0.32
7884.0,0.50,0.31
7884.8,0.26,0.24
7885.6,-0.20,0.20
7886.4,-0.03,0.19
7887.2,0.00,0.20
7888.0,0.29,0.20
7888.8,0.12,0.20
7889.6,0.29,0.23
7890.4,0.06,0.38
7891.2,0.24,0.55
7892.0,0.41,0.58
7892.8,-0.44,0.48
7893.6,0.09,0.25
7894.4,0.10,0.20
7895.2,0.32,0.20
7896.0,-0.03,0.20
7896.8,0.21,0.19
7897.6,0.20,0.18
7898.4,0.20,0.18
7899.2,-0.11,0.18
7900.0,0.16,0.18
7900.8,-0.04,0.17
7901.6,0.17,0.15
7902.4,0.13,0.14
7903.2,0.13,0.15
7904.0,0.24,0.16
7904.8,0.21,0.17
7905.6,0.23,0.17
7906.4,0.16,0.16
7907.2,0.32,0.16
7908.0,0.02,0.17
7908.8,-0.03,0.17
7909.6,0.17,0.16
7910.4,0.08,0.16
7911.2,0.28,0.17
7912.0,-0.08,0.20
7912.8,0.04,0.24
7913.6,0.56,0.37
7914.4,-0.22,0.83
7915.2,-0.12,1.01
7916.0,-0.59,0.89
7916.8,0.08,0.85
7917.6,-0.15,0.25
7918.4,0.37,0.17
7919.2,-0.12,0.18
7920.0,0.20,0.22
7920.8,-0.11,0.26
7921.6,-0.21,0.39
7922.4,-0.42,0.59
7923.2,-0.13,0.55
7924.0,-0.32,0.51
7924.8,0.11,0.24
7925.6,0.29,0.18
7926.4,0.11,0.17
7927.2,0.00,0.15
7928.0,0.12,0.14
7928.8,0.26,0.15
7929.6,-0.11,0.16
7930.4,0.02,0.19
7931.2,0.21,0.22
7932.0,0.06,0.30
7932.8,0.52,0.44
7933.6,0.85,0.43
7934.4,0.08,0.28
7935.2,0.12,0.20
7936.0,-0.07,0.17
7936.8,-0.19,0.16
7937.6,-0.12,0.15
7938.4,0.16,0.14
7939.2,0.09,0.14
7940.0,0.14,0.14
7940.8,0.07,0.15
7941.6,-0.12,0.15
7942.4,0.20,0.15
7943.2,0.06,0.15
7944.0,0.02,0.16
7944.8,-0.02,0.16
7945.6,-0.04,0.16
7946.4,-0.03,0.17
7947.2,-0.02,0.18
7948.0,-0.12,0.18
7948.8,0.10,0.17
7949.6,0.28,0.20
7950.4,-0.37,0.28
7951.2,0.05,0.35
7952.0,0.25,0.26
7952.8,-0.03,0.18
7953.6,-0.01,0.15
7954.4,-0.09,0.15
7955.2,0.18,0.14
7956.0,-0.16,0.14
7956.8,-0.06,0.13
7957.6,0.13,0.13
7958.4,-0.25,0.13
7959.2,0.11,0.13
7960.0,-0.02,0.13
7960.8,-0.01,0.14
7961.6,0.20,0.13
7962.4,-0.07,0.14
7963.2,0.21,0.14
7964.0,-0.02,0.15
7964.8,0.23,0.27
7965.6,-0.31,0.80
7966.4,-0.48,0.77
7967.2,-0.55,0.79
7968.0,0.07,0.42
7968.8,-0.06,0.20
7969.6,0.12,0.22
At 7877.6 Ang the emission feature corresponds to [O II] 3727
